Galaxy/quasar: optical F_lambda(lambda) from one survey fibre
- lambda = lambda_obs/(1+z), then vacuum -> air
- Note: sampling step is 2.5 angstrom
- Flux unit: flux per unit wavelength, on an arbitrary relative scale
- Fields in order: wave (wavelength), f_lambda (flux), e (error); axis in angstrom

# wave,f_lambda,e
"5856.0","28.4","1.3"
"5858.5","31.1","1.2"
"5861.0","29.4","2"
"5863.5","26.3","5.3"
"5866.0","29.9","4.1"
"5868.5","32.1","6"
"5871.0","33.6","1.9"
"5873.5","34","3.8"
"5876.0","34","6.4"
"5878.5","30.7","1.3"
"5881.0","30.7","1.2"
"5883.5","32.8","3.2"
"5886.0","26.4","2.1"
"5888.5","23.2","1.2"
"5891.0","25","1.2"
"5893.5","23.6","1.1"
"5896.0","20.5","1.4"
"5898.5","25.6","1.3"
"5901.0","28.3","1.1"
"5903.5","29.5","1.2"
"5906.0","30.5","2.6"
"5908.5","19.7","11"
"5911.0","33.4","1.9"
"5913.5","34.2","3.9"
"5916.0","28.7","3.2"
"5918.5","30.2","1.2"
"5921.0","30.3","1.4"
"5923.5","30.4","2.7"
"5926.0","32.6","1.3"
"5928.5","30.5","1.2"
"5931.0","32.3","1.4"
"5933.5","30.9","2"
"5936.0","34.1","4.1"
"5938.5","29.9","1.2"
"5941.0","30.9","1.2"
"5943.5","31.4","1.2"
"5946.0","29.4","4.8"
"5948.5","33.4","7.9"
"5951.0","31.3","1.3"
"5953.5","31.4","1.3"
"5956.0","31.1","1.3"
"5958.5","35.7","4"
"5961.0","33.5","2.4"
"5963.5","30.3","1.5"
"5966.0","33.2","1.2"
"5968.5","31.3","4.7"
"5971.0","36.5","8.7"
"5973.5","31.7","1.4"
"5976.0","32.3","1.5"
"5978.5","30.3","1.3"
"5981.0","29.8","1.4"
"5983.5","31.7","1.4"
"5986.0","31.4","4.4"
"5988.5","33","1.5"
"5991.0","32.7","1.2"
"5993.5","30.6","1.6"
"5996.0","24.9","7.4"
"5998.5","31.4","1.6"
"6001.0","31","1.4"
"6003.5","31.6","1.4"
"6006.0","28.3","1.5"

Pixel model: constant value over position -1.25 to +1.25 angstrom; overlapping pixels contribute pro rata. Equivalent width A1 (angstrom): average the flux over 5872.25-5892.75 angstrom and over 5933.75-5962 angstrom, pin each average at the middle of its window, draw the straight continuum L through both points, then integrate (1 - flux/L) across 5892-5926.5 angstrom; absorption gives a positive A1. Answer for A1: 2.52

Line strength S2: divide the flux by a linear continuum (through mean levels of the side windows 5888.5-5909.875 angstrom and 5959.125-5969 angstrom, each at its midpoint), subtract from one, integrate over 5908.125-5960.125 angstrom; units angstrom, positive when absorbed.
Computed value -4.0 angstrom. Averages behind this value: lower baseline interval 25.3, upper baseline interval 32.4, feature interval 31.2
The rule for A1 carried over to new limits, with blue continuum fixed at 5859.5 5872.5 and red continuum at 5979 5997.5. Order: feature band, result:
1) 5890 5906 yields 2.4 angstrom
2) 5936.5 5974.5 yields -2.0 angstrom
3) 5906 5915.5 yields 0.4 angstrom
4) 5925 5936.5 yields -0.6 angstrom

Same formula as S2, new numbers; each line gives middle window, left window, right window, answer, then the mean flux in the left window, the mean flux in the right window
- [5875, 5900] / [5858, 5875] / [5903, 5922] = 2.6 angstrom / 31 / 29.6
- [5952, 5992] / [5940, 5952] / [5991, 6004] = -2.0 angstrom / 31.3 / 30.1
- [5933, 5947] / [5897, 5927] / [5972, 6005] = -0.6 angstrom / 29.3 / 31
